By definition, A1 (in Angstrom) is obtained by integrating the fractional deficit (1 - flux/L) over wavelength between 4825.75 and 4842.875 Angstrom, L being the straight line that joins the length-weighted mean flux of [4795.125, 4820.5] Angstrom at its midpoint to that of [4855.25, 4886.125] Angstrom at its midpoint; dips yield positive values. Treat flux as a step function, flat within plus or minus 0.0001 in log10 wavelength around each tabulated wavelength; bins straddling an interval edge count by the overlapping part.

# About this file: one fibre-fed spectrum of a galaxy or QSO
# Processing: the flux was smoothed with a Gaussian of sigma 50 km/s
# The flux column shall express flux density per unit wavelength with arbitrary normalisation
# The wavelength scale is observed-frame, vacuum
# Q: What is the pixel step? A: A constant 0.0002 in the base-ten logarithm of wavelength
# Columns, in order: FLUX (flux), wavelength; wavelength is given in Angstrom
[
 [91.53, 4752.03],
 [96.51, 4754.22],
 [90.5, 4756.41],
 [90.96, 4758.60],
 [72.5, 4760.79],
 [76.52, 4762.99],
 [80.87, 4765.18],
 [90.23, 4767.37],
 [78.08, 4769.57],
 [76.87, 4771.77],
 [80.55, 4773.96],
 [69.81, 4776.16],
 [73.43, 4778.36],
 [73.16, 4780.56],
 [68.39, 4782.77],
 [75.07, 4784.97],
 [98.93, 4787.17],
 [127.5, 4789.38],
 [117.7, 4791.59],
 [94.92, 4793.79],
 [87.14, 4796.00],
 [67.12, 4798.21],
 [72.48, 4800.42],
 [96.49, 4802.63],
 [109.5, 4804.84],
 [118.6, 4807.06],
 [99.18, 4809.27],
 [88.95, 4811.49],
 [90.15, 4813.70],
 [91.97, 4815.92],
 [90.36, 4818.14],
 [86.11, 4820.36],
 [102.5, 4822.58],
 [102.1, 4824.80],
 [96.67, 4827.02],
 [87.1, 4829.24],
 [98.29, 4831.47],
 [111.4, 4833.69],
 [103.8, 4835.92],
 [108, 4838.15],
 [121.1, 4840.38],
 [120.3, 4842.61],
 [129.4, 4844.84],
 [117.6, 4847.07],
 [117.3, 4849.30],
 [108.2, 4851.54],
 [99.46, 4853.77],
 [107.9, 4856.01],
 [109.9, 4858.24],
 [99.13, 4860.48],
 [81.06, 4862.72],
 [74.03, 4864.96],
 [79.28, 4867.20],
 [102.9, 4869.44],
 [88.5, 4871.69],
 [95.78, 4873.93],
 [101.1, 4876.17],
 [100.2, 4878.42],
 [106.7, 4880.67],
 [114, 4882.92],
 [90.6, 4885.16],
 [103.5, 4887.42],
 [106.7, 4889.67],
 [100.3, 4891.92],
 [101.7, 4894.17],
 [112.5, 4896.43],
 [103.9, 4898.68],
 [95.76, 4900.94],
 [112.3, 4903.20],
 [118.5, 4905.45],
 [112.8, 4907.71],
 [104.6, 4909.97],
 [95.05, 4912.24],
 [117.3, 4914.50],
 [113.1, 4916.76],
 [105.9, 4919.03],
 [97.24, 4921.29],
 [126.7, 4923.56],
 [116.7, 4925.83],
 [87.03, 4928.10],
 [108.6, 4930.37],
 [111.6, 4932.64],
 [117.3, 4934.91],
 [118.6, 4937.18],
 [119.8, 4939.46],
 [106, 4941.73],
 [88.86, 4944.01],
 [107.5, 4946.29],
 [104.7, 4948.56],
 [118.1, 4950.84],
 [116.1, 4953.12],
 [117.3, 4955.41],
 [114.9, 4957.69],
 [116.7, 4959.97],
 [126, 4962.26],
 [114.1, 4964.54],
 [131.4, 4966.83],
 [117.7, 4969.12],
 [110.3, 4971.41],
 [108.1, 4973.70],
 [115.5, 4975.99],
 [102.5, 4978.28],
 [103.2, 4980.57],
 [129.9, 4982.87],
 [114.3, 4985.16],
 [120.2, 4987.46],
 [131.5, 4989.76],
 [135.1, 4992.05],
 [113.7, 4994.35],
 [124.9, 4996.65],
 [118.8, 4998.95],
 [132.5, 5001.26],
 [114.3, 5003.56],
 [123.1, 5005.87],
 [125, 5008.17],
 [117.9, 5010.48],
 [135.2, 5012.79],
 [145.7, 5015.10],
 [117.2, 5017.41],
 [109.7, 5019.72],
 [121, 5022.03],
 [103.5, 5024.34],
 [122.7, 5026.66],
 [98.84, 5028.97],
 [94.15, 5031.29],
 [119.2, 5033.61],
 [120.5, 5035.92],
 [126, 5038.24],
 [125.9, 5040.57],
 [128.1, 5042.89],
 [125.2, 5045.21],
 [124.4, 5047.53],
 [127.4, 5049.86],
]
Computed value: -2.1 Angstrom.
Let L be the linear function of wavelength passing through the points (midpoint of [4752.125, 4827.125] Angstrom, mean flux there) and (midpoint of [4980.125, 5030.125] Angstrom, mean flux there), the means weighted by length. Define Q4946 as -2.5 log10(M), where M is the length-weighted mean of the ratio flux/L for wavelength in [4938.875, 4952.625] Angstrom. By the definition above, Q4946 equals 0.05 mag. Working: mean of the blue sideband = 89.1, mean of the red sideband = 121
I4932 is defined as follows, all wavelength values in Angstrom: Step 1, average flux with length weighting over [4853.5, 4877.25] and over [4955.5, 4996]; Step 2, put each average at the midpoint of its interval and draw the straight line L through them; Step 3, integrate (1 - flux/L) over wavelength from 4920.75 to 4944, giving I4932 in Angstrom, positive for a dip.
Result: -0.3 Angstrom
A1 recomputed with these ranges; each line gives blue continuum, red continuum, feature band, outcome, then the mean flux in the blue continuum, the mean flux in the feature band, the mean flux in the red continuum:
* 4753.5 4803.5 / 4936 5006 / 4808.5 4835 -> -1.0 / 84.9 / 95.4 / 117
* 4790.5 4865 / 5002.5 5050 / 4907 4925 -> 0.0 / 101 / 109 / 120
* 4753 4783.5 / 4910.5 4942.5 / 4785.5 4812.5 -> -3.8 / 80.1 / 97.7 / 110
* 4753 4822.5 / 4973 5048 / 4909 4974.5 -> -1.0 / 88.3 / 112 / 120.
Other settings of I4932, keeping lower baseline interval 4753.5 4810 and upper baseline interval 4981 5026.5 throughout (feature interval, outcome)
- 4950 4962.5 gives -0.3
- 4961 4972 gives -0.3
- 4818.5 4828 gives -0.2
